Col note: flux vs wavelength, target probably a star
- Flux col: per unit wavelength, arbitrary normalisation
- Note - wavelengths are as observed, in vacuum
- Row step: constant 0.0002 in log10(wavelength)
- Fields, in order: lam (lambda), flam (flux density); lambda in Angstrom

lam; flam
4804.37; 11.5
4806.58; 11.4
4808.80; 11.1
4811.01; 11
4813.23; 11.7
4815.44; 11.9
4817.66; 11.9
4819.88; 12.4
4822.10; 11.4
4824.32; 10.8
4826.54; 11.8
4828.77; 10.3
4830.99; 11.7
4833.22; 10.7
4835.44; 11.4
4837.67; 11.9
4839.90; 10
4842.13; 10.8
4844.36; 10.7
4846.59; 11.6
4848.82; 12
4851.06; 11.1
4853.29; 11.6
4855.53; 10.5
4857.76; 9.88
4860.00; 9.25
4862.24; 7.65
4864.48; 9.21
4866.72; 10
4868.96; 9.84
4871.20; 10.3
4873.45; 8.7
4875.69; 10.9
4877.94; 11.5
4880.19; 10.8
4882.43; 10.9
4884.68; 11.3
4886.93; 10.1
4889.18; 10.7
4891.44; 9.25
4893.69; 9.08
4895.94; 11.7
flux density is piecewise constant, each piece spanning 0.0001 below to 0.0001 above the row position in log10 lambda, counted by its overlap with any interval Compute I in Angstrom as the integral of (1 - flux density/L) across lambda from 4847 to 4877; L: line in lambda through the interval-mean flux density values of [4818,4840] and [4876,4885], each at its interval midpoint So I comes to 2.8 Angstrom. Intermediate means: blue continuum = 11.3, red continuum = 11.1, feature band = 10.1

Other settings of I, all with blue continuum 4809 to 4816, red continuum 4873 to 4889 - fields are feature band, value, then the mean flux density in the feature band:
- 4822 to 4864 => 1.4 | 10.8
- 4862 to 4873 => 1.4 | 9.5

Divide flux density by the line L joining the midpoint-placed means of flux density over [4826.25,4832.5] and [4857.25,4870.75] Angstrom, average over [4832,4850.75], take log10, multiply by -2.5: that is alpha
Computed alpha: -0.06 mag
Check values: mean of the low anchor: 11.1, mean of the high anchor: 9.33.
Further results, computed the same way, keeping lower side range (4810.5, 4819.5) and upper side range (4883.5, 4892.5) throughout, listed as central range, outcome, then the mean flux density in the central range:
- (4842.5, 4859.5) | 0.007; 11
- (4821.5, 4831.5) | 0.034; 11.2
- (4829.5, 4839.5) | 0.007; 11.3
